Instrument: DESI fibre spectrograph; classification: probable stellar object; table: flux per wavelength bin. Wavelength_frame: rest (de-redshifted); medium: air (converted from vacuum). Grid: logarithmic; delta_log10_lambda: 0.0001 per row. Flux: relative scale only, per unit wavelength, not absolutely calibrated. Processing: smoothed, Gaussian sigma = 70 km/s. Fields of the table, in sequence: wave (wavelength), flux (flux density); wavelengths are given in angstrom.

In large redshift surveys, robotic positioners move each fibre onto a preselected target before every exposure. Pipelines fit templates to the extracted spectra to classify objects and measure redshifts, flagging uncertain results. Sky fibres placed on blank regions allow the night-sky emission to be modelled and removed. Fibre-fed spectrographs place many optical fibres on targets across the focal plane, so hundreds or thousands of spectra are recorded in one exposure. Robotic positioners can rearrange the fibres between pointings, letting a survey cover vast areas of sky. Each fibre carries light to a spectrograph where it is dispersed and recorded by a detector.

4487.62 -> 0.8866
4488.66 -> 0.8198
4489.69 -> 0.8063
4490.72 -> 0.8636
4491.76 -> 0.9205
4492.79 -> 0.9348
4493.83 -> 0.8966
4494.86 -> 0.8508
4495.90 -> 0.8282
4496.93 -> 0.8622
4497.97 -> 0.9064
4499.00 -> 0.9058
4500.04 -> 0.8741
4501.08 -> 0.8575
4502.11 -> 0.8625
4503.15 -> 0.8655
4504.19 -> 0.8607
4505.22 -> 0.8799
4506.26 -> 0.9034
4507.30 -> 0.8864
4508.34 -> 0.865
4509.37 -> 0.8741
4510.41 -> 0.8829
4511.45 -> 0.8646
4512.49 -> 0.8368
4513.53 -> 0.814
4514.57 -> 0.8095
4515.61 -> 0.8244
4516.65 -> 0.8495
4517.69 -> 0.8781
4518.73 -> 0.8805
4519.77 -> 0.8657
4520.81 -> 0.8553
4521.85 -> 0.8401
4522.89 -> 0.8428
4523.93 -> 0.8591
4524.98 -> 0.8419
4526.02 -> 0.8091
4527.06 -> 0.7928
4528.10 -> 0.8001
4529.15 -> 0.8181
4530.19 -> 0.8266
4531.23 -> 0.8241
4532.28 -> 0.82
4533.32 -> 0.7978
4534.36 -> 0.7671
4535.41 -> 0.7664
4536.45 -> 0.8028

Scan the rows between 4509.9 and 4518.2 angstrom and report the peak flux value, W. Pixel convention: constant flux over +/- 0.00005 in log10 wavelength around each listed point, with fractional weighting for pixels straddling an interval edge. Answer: 0.8829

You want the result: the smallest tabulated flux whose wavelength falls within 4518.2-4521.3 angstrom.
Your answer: 0.8553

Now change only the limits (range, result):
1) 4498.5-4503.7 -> 0.8575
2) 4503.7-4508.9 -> 0.8607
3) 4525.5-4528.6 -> 0.7928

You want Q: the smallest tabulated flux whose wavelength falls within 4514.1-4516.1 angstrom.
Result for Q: 0.8095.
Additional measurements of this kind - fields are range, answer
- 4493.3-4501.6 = 0.8282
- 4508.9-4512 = 0.8646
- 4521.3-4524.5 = 0.8401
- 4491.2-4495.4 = 0.8508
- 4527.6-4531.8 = 0.8001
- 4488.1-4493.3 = 0.8063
